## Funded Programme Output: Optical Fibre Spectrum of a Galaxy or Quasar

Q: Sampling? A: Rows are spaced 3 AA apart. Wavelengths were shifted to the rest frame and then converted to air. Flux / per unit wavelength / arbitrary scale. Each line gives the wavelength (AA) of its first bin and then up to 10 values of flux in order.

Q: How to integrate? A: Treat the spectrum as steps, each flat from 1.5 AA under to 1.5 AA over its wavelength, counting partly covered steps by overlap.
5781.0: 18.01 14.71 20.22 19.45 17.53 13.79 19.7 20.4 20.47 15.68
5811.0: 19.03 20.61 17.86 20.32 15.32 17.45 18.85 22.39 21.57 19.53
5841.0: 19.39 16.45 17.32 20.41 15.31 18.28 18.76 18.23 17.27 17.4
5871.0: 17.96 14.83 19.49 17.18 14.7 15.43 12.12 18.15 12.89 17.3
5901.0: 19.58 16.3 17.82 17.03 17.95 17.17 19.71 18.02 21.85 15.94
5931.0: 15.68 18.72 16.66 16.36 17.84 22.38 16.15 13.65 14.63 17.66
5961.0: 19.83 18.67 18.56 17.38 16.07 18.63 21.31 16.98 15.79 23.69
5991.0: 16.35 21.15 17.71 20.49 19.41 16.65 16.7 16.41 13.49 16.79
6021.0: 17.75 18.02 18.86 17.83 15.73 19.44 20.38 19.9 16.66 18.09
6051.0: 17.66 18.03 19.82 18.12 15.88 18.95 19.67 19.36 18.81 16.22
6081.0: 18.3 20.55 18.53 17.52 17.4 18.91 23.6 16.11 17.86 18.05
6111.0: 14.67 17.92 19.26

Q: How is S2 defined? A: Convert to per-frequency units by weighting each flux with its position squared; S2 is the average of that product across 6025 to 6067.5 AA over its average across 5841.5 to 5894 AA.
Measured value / 1.1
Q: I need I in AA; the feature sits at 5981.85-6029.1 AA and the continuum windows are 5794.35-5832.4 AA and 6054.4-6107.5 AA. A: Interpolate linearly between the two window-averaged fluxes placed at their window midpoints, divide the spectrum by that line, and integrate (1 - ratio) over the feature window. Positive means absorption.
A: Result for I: 1.6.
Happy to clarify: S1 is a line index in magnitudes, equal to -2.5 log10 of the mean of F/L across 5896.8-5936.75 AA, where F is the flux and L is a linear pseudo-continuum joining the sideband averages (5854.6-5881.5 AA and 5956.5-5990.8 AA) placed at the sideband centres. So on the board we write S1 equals 0.011 mag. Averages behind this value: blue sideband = 17.7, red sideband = 18.5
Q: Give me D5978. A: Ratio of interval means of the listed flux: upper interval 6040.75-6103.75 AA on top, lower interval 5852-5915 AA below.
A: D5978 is 1.09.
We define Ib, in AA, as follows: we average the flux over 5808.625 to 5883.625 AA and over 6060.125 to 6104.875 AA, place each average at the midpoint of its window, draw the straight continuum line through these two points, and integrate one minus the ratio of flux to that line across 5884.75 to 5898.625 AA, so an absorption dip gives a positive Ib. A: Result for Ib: 2.5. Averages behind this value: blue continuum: 18.2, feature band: 15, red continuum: 18.5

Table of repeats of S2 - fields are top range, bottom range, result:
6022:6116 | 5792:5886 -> 1.09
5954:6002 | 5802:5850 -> 1.03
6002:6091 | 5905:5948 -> 1.04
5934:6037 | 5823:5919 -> 1.05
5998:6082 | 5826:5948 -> 1.07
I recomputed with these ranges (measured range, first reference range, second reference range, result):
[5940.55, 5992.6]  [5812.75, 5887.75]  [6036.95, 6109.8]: 1.0 AA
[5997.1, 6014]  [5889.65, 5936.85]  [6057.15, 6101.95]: 0.3 AA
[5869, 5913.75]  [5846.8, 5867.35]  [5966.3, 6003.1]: 3.9 AA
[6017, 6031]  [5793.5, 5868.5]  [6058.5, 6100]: 0.5 AA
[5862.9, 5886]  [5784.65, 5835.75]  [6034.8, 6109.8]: 2.2 AA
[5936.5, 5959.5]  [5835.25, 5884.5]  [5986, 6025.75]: 1.3 AA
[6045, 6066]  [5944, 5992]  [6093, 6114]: 0.2 AA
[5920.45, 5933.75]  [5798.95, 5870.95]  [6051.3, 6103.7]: 0.5 AA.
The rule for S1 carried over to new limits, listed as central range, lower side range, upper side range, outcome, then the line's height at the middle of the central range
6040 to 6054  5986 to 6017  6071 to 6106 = 0.01 mag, 18.4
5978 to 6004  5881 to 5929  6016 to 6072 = -0.08 mag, 17.7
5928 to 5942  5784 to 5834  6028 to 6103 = 0.11 mag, 18.5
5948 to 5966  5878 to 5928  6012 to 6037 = 0.02 mag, 17.1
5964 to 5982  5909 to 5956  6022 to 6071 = -0.03 mag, 17.8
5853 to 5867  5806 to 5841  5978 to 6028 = 0.06 mag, 18.8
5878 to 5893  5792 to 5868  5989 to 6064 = 0.18 mag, 18.3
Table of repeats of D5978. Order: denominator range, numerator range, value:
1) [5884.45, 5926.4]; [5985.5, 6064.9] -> 1.05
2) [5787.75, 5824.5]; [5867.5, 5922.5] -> 0.92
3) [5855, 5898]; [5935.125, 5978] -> 1.05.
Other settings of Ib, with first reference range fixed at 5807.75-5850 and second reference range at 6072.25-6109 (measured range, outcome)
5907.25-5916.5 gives 0.63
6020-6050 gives 0.53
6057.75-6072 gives 0.14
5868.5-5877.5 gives 0.77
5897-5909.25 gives 0.67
